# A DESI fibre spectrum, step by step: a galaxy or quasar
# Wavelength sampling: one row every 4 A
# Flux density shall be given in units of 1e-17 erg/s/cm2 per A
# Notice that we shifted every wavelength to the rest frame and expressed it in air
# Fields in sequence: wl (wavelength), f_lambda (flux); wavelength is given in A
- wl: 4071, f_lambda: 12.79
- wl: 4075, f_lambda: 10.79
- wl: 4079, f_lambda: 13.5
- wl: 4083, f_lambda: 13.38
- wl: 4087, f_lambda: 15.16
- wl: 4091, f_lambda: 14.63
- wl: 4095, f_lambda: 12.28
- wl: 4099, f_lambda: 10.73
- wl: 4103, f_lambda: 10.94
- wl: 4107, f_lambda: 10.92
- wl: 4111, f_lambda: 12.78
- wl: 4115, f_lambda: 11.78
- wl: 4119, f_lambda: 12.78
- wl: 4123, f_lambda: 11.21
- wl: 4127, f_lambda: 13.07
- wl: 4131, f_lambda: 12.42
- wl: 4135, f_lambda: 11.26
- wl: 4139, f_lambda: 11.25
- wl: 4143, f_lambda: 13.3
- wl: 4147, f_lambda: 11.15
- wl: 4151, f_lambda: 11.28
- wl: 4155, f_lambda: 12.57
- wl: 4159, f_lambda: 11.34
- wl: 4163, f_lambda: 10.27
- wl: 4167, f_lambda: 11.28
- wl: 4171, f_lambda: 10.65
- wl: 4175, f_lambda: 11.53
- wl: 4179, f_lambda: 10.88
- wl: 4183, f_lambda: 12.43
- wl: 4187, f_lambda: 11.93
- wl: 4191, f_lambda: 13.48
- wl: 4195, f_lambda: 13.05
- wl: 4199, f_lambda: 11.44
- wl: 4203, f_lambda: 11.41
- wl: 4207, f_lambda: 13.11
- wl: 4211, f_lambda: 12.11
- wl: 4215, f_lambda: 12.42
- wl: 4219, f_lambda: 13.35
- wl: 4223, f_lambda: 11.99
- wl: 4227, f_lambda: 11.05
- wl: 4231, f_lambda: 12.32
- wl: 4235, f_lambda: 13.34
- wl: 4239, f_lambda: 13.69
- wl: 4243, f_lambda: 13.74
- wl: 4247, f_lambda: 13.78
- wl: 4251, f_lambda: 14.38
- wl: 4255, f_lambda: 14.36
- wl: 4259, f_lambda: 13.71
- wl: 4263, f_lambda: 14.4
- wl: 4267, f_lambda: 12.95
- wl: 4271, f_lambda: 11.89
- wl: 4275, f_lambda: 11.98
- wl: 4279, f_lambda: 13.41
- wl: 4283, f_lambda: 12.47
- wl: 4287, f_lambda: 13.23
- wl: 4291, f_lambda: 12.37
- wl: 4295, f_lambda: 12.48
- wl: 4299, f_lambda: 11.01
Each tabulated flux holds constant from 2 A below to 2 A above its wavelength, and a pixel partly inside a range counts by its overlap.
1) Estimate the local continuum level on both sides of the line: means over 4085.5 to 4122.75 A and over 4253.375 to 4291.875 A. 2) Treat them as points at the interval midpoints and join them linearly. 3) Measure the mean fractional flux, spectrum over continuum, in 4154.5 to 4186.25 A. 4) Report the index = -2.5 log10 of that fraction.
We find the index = 0.12 mag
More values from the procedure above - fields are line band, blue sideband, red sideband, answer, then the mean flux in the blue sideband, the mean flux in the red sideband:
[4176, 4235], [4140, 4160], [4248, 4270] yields 0.06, 11.9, 13.9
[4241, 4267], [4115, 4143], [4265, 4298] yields -0.12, 12.1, 12.5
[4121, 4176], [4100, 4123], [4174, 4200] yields 0.03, 11.7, 12.2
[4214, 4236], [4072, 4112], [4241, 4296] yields 0.06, 12.5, 13.2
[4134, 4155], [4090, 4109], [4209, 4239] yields 0.02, 11.8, 12.5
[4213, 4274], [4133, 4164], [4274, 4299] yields -0.08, 11.6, 12.6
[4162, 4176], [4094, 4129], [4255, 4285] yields 0.13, 11.8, 13.1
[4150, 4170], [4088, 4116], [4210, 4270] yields 0.11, 12.1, 13.2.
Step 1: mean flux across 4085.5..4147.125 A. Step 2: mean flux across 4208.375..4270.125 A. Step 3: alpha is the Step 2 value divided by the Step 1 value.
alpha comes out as 1.07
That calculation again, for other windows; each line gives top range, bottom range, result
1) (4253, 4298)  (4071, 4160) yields 1.06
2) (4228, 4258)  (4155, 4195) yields 1.16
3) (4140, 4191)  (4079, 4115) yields 0.92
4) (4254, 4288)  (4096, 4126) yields 1.12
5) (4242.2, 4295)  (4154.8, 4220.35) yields 1.11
